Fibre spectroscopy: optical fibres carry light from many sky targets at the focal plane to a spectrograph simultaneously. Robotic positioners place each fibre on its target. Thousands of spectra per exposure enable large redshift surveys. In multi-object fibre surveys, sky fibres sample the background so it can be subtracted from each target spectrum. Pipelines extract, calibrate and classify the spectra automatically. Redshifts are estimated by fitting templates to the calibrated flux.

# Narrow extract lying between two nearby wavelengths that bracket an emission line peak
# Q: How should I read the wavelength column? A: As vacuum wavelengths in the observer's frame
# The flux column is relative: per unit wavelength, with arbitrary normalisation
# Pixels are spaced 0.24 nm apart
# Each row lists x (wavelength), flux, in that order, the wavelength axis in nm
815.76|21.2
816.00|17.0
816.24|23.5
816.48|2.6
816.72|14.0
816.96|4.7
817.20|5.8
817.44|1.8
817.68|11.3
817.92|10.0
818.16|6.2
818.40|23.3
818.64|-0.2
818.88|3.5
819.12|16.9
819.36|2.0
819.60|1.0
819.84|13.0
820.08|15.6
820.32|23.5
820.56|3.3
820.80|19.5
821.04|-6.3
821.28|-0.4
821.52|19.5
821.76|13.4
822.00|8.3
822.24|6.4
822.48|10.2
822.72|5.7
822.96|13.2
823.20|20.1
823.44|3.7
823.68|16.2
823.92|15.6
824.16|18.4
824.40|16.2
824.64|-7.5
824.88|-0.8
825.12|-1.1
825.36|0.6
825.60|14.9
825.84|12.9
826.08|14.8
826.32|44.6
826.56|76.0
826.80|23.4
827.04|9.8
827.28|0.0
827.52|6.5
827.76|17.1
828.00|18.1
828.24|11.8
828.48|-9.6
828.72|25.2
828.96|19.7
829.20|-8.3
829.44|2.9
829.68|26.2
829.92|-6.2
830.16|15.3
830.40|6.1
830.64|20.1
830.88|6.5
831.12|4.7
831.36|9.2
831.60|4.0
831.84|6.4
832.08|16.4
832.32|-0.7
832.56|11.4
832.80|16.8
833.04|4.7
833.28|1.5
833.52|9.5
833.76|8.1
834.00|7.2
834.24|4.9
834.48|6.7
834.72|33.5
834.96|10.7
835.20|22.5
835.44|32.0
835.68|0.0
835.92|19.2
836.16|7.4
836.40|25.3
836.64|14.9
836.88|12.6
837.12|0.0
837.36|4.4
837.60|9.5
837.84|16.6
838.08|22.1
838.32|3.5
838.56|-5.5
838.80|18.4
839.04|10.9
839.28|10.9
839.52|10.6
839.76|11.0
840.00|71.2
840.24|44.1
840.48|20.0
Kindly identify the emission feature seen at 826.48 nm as H-gamma 4340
